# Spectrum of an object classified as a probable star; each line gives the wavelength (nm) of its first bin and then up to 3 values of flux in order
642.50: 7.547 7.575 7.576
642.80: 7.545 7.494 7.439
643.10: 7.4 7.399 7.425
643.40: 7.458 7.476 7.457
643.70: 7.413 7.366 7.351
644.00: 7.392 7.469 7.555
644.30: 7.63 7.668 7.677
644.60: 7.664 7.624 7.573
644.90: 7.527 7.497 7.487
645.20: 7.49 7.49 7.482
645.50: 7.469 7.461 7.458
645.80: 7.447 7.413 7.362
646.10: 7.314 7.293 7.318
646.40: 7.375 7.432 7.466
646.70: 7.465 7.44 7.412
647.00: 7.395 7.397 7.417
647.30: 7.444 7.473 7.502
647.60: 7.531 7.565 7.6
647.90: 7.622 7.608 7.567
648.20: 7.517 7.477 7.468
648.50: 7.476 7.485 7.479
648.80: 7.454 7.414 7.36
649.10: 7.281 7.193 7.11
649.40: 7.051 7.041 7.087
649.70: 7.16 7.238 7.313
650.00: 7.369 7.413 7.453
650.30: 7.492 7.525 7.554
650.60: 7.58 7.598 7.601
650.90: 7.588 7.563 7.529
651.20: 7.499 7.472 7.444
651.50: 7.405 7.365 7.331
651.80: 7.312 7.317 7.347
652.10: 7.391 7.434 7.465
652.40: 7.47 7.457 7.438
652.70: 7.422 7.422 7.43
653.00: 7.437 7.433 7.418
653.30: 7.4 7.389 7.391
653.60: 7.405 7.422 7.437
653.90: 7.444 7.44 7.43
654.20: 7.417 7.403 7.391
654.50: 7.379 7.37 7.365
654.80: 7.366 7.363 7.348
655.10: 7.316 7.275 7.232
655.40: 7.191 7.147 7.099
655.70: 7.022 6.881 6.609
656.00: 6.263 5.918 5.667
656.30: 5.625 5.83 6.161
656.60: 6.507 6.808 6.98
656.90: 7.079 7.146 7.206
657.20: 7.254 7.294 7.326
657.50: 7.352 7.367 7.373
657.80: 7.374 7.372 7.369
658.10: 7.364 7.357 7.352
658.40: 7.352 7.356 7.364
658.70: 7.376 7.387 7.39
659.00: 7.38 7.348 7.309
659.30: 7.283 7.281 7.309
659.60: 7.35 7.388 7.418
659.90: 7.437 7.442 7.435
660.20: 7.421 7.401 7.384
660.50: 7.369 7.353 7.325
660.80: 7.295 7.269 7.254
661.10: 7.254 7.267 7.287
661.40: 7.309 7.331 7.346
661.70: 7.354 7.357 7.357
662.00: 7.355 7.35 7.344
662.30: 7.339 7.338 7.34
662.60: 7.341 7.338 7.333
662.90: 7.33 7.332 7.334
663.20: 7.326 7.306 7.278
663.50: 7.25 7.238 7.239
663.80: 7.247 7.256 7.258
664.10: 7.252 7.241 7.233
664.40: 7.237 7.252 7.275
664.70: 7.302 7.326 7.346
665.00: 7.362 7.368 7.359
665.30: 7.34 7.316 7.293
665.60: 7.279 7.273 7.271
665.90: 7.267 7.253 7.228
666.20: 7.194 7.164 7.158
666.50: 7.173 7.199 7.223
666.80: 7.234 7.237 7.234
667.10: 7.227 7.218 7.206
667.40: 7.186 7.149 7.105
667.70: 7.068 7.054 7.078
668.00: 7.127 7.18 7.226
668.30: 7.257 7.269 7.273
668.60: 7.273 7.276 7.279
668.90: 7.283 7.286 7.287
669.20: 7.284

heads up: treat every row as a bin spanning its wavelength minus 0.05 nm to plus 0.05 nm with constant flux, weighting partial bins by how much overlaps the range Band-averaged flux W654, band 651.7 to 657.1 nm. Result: 7.14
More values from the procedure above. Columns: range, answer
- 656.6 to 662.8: 7.32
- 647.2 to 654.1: 7.42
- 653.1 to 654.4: 7.42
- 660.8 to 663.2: 7.32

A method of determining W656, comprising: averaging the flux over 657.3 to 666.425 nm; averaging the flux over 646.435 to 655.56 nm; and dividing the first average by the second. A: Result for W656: 0.99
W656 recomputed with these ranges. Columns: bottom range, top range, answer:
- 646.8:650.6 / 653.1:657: 0.95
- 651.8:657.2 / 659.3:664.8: 1.03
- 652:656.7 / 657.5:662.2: 1.03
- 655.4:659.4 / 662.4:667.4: 1.04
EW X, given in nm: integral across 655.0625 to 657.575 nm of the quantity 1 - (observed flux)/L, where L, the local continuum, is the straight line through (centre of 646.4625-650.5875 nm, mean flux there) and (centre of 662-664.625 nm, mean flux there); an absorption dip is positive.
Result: 0.18 nm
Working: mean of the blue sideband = 7.41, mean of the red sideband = 7.29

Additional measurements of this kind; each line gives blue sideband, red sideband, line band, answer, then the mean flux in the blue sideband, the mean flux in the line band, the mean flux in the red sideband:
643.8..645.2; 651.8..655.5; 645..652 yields 0.05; 7.54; 7.42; 7.39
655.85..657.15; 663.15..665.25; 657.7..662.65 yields -0.37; 6.45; 7.35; 7.28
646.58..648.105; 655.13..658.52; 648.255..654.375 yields -0.12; 7.49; 7.4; 6.95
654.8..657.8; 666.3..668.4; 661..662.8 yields -0.07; 6.9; 7.33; 7.18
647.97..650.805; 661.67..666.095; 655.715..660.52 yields 0.15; 7.39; 7.1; 7.3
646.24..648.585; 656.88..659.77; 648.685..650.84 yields 0.03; 7.48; 7.35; 7.33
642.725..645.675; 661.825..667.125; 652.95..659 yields 0.18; 7.5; 7.15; 7.28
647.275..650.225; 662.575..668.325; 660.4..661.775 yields -0.01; 7.39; 7.31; 7.25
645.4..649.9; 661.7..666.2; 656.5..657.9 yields 0.04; 7.4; 7.13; 7.3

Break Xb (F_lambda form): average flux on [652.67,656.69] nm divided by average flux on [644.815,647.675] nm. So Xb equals 1.0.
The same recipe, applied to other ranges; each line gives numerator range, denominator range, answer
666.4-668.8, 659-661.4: 0.98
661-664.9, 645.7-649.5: 0.98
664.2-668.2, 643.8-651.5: 0.97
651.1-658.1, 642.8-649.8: 0.97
